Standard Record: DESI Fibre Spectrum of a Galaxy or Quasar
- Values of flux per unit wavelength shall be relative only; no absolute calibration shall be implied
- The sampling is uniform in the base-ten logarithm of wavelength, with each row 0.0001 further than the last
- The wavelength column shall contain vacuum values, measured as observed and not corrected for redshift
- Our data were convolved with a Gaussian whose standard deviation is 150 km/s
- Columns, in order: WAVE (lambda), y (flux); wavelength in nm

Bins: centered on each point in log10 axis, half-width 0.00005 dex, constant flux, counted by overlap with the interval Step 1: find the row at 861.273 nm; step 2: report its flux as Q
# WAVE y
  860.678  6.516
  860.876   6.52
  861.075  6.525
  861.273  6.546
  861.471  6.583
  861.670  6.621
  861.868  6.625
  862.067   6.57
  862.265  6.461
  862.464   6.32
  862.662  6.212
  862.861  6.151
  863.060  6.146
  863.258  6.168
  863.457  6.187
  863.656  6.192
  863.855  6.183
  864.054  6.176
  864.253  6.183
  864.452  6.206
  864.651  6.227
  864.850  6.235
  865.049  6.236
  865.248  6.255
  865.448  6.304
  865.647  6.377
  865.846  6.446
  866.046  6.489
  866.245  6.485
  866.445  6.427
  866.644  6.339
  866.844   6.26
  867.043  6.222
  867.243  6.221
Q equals 6.546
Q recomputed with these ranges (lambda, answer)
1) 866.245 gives 6.485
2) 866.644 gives 6.339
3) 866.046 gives 6.489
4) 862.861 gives 6.151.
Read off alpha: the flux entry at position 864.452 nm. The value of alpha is 6.206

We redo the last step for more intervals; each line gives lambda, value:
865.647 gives 6.377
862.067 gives 6.57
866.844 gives 6.26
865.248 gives 6.255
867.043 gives 6.222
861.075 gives 6.525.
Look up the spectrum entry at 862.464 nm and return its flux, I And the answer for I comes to 6.32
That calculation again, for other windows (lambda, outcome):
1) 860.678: 6.516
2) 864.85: 6.235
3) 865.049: 6.236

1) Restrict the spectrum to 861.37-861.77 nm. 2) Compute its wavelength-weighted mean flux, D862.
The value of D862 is 6.6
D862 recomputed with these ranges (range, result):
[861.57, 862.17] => 6.6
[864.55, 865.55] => 6.25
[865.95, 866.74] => 6.44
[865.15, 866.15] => 6.37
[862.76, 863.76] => 6.17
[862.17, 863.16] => 6.26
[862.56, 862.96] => 6.19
